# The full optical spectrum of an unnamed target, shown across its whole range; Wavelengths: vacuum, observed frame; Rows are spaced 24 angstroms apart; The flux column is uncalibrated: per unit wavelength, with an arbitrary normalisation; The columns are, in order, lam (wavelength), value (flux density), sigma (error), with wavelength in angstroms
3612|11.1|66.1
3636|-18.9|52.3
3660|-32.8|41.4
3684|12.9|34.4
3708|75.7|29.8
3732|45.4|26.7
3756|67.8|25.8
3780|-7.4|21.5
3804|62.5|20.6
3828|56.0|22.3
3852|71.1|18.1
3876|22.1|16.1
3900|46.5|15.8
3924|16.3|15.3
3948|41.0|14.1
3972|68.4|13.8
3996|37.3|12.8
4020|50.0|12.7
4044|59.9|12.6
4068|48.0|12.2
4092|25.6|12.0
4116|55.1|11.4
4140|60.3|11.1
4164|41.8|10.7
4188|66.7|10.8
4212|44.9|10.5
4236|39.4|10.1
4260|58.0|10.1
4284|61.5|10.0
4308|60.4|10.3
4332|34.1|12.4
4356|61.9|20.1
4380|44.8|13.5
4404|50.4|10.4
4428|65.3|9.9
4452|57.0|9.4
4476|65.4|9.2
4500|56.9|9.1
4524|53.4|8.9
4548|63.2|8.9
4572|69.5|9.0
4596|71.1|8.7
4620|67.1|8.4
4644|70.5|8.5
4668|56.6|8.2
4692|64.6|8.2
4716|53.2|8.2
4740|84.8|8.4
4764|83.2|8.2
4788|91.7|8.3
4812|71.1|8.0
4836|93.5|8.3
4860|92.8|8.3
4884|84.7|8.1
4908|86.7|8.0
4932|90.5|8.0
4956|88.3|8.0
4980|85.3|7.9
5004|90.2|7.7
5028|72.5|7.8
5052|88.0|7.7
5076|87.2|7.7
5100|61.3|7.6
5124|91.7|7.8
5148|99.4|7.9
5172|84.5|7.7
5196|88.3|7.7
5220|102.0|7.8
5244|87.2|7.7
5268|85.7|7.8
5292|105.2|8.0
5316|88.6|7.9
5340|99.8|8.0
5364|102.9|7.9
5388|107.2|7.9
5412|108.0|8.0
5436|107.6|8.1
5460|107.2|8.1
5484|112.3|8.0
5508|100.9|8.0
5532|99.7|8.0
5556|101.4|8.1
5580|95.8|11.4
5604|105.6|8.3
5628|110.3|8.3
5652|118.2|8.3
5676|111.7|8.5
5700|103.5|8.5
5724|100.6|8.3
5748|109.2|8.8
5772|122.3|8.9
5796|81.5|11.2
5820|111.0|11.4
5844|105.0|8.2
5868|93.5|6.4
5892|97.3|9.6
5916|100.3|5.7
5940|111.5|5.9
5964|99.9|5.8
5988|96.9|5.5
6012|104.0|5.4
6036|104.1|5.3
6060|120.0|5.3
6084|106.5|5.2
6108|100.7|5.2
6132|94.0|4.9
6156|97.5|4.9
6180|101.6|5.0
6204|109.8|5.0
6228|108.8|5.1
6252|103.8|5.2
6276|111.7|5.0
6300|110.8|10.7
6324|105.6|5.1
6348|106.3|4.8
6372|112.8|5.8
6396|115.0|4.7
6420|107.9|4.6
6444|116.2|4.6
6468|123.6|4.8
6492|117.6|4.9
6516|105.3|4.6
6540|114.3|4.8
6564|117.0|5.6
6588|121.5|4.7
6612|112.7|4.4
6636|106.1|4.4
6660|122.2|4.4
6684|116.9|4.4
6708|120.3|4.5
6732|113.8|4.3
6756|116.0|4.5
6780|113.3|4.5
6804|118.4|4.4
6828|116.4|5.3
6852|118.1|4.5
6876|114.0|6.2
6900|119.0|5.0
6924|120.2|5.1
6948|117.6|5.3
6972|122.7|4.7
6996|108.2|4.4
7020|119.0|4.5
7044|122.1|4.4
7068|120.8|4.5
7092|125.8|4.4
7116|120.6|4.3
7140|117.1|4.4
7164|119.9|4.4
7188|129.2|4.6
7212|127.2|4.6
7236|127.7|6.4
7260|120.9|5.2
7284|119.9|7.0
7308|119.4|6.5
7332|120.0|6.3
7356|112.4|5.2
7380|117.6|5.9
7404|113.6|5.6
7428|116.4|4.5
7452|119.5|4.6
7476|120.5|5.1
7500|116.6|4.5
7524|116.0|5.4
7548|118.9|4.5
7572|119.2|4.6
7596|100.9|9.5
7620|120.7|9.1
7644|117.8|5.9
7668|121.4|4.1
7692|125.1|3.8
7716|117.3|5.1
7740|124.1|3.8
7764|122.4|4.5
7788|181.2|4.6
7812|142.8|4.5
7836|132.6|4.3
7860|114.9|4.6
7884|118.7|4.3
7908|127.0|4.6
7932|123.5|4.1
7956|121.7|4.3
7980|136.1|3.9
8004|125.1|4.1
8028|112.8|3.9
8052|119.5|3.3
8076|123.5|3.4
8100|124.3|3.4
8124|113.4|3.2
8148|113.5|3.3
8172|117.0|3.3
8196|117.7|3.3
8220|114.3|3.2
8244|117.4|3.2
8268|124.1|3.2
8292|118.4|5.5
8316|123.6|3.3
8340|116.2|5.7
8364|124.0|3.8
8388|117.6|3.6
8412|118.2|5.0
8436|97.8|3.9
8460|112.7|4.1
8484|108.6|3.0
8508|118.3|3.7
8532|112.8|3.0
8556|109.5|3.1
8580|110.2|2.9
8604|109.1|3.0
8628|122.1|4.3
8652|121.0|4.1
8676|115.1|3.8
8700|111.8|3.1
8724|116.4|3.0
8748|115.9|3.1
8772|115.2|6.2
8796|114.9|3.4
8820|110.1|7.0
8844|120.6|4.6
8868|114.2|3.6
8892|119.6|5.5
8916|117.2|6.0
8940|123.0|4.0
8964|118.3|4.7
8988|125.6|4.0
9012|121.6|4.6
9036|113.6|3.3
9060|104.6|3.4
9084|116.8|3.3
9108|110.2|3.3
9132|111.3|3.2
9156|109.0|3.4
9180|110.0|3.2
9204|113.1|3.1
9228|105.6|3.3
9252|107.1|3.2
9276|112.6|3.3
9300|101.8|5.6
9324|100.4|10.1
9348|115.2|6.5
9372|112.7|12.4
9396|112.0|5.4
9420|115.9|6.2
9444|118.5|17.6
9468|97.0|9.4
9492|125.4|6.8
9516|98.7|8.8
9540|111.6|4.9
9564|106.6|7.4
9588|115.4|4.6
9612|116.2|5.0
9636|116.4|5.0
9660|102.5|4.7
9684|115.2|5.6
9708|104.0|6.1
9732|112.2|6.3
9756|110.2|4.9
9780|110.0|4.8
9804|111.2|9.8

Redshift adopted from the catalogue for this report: 0.19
